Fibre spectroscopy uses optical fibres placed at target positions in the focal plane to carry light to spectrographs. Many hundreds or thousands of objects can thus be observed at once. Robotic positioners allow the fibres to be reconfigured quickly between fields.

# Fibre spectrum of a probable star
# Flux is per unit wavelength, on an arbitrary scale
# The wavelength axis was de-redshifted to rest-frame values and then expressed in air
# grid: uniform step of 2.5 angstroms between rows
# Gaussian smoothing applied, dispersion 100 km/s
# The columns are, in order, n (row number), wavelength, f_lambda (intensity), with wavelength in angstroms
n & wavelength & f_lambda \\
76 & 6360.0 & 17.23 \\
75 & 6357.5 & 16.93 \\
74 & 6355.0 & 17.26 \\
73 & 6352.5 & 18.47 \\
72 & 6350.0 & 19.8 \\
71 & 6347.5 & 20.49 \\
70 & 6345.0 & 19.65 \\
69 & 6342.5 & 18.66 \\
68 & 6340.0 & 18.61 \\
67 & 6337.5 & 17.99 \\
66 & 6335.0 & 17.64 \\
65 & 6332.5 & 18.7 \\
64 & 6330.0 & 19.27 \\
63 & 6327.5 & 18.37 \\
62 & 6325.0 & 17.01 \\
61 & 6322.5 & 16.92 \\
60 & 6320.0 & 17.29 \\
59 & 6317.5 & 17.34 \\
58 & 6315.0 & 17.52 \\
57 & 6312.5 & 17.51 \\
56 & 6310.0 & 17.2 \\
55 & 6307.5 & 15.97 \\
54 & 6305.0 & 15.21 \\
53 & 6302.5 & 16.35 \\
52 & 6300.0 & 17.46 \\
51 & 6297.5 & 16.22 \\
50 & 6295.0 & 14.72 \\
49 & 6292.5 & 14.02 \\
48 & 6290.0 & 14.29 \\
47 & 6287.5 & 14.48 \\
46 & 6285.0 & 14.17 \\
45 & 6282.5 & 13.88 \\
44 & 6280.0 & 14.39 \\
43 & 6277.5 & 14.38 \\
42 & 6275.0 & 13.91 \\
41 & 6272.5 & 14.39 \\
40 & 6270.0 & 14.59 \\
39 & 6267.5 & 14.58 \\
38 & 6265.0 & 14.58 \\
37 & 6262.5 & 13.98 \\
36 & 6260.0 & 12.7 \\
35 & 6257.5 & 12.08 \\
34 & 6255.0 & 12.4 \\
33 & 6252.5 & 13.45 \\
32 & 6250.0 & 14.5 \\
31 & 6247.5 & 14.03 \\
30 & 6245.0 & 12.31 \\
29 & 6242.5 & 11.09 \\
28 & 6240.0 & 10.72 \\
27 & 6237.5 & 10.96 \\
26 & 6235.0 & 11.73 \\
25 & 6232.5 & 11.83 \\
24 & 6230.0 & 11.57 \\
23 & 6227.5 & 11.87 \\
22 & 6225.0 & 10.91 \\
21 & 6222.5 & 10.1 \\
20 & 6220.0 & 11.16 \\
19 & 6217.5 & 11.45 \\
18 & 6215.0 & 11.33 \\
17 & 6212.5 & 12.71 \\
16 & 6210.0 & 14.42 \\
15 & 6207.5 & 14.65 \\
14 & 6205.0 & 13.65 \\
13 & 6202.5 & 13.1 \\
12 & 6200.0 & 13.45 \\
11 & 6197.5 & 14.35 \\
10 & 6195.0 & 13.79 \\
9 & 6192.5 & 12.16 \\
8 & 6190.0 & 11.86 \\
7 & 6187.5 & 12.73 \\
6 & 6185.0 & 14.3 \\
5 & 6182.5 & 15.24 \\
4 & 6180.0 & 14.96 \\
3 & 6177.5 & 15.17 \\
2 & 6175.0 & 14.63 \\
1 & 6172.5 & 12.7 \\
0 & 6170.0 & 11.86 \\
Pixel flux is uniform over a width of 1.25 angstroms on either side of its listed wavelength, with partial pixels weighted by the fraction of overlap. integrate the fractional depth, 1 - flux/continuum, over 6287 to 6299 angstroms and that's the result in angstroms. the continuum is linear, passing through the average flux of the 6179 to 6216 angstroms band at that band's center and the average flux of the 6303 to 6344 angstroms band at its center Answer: 1.3 angstroms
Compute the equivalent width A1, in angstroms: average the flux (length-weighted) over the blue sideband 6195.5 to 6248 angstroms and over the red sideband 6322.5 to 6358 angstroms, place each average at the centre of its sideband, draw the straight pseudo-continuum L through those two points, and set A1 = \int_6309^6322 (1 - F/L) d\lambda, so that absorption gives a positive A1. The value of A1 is -0.14 angstroms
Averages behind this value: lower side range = 12.3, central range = 17.3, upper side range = 18.5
